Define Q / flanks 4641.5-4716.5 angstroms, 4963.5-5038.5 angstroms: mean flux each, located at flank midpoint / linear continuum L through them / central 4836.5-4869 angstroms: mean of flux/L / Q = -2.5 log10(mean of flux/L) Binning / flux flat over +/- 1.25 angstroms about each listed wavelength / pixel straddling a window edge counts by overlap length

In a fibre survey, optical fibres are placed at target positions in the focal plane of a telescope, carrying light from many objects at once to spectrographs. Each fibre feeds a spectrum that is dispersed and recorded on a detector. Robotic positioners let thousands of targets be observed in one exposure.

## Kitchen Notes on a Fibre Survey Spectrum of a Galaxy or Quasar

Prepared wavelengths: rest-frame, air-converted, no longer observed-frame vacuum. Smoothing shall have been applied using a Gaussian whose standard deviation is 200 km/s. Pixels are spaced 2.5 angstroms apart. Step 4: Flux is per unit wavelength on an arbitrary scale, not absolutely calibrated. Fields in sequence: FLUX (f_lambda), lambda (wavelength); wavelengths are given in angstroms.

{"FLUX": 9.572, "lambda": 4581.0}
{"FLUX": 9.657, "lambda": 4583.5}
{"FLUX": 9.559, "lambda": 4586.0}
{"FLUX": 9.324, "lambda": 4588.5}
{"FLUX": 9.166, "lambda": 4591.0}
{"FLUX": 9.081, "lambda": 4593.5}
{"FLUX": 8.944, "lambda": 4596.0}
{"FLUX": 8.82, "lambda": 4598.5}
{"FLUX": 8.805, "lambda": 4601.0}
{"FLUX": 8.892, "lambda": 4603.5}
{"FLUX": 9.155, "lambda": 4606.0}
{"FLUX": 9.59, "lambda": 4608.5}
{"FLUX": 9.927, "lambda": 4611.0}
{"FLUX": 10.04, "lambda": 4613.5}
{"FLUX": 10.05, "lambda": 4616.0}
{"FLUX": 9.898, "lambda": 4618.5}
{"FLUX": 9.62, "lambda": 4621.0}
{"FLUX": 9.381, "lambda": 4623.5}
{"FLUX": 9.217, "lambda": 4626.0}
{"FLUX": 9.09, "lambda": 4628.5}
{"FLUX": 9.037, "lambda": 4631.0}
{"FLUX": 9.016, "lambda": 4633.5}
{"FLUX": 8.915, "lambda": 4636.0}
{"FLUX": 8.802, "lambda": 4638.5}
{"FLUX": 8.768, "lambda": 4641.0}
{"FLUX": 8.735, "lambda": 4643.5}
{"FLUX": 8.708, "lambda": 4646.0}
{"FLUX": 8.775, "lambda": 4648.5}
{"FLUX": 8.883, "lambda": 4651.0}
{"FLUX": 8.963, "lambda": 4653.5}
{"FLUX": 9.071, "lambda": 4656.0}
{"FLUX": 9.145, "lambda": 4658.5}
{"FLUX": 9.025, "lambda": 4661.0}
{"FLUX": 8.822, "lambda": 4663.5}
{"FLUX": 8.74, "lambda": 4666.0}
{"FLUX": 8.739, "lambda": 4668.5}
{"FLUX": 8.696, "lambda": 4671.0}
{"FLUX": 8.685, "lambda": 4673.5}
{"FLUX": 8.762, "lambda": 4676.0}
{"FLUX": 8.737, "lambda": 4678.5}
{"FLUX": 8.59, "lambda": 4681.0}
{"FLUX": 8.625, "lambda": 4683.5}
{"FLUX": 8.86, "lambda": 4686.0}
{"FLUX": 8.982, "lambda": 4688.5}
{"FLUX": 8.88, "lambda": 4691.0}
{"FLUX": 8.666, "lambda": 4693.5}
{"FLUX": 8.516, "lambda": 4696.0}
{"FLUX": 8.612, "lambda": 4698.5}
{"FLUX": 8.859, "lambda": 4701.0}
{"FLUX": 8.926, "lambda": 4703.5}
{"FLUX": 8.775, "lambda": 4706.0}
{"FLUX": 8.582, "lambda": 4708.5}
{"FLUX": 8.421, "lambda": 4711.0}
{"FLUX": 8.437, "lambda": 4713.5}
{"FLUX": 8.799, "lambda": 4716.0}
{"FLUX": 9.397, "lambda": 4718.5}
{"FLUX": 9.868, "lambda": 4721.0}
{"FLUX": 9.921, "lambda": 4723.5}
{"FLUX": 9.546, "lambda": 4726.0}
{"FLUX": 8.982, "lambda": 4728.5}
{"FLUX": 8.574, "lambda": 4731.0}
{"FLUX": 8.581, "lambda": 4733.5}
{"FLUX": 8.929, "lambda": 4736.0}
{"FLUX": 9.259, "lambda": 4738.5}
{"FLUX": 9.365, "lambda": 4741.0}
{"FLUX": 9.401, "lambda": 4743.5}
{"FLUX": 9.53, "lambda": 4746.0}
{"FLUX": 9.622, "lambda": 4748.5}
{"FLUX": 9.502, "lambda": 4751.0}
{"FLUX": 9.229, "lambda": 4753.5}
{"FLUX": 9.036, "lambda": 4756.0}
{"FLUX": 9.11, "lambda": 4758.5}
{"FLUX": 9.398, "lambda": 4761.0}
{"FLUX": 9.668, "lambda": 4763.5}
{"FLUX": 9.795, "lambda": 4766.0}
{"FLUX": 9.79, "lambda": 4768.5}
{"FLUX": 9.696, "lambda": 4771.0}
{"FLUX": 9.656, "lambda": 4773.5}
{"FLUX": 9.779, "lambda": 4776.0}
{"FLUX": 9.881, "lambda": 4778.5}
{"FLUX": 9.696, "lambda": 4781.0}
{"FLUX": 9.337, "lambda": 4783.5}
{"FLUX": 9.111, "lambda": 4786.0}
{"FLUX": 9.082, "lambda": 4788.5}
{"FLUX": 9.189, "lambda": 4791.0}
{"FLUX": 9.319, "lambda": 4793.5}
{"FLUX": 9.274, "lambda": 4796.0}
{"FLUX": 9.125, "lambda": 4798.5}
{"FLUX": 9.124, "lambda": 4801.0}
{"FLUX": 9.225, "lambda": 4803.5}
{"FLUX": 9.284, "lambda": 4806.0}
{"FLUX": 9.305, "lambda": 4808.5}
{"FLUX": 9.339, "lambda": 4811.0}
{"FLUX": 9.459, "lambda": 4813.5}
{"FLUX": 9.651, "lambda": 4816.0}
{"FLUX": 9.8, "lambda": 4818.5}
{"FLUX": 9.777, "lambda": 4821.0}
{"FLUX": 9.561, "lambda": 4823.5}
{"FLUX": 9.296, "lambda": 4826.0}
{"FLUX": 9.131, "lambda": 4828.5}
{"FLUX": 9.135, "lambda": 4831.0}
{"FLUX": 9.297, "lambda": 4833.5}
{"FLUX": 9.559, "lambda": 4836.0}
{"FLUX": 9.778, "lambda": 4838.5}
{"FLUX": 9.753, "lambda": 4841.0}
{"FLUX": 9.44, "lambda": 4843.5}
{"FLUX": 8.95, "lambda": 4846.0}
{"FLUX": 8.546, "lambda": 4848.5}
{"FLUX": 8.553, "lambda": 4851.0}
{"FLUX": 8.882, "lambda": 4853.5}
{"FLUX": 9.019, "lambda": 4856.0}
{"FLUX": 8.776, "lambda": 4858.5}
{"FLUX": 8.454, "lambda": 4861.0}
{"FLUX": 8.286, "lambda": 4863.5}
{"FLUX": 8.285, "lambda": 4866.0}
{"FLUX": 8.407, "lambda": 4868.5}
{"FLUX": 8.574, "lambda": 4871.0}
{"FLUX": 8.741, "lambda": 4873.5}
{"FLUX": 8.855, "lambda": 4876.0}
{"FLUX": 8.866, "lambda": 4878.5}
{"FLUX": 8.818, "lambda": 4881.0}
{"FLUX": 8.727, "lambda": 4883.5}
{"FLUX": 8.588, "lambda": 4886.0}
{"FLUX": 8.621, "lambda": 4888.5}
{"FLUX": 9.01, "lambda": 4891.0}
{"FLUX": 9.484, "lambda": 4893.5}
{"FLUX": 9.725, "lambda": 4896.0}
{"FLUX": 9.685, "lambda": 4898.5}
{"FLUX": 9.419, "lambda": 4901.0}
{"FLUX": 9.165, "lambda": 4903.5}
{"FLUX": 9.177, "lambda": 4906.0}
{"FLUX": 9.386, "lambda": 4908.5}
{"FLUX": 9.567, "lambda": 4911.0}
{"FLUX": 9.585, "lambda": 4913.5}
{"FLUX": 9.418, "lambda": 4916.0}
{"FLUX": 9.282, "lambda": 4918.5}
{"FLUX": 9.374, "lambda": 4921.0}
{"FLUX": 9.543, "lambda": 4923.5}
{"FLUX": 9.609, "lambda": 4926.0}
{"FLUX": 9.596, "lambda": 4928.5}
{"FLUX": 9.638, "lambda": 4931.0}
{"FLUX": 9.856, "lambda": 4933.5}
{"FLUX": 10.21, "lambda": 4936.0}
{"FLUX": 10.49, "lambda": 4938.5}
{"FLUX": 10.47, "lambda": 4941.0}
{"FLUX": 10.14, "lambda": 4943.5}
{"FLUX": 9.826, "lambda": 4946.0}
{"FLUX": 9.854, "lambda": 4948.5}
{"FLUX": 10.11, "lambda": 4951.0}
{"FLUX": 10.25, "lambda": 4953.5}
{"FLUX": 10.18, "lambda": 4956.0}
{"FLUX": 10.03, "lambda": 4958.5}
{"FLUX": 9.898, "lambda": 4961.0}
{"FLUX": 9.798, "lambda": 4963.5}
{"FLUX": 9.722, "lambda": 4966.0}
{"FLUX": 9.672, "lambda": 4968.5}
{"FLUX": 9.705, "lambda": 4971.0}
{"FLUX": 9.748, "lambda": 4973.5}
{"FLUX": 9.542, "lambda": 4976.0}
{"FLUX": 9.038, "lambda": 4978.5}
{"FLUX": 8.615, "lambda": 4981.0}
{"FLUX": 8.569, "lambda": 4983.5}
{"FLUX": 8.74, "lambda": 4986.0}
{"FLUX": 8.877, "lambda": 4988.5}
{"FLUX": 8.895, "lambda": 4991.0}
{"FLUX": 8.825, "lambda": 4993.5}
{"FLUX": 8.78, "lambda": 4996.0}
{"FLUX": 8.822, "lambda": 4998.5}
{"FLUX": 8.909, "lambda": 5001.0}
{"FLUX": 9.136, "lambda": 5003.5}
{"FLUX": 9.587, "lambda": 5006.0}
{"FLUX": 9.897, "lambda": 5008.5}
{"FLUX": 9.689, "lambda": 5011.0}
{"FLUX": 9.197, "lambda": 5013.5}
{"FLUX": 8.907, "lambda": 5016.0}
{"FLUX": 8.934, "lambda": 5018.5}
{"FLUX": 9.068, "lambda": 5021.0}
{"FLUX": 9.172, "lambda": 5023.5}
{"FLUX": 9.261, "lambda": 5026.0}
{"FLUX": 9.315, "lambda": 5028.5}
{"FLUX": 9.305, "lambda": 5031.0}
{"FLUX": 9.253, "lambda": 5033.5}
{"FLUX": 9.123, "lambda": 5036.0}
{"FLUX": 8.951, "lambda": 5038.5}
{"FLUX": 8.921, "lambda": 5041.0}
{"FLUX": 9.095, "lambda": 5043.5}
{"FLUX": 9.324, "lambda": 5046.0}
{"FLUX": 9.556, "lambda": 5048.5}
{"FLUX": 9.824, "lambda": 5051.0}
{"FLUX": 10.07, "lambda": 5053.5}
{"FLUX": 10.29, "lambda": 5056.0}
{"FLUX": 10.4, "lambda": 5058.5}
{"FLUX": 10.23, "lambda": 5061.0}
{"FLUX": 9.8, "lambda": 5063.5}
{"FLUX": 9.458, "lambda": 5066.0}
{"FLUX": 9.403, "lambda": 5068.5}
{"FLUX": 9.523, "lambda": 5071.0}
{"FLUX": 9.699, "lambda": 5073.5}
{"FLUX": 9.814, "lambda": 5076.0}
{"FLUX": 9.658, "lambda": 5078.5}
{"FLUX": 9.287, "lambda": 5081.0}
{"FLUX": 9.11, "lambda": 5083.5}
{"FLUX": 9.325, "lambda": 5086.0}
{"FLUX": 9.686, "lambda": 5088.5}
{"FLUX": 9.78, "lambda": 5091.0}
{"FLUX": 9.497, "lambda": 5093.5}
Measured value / 0.01 mag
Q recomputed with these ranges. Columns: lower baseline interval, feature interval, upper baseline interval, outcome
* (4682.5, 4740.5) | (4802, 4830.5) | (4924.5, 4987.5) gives -0.02 mag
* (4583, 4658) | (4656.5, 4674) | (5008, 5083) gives 0.04 mag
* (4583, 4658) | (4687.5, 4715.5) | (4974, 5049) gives 0.06 mag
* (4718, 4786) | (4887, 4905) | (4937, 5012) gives 0.02 mag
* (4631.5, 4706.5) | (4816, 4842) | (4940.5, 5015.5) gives -0.04 mag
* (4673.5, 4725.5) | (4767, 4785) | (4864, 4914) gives -0.09 mag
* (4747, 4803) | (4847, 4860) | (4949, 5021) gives 0.08 mag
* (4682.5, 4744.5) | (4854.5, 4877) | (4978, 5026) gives 0.05 mag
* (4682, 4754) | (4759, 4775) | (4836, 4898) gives -0.08 mag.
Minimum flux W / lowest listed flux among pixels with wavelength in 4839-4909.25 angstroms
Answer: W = 8.285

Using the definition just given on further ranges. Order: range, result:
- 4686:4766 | 8.421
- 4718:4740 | 8.574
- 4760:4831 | 9.082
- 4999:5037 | 8.907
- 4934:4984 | 8.569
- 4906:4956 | 9.177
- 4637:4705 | 8.516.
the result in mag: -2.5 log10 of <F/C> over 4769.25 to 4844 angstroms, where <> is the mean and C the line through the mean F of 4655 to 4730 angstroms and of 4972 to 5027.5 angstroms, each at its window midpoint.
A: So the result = -0.06 mag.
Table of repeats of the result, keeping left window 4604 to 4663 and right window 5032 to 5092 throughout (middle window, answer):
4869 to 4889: 0.08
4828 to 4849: 0.01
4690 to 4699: 0.07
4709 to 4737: 0.03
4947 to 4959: -0.07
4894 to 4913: 0.00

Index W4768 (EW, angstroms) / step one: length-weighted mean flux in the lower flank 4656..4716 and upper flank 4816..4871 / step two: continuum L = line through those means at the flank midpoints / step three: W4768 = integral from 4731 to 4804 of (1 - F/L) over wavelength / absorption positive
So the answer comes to -3.6 angstroms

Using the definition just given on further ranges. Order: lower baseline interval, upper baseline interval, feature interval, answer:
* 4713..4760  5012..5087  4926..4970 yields -2.81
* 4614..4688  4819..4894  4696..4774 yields -1.77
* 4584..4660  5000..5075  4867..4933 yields 1.19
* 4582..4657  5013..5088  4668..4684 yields 0.93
